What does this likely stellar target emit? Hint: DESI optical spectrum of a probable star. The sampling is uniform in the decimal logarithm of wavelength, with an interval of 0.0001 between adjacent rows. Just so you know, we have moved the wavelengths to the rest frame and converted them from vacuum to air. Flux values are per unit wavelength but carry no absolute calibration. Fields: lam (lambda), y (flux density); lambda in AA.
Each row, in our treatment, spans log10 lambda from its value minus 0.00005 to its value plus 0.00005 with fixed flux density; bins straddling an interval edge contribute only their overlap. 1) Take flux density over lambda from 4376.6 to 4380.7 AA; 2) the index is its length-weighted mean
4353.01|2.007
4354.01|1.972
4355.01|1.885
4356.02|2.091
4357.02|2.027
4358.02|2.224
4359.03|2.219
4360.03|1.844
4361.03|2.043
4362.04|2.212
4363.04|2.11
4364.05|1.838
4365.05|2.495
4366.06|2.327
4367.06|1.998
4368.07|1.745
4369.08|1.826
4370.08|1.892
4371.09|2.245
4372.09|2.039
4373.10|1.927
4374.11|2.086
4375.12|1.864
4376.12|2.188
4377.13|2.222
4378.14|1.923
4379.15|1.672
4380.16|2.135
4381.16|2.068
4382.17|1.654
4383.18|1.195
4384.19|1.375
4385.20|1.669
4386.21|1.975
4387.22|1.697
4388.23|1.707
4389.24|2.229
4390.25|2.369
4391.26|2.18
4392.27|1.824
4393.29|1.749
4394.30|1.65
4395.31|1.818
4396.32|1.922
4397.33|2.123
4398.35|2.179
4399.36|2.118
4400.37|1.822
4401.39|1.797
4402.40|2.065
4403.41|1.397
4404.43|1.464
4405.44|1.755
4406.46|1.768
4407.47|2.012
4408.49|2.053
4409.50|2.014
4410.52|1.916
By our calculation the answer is 1.99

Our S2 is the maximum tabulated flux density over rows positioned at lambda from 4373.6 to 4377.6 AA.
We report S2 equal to 2.222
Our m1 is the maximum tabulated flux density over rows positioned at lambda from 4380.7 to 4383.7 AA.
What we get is 2.068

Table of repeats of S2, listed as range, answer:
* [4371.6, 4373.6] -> 2.039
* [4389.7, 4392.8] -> 2.369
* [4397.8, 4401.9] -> 2.179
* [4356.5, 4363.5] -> 2.224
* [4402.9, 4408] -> 2.012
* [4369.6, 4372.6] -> 2.245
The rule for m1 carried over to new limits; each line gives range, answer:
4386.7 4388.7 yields 1.707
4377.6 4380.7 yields 2.135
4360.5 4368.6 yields 2.495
